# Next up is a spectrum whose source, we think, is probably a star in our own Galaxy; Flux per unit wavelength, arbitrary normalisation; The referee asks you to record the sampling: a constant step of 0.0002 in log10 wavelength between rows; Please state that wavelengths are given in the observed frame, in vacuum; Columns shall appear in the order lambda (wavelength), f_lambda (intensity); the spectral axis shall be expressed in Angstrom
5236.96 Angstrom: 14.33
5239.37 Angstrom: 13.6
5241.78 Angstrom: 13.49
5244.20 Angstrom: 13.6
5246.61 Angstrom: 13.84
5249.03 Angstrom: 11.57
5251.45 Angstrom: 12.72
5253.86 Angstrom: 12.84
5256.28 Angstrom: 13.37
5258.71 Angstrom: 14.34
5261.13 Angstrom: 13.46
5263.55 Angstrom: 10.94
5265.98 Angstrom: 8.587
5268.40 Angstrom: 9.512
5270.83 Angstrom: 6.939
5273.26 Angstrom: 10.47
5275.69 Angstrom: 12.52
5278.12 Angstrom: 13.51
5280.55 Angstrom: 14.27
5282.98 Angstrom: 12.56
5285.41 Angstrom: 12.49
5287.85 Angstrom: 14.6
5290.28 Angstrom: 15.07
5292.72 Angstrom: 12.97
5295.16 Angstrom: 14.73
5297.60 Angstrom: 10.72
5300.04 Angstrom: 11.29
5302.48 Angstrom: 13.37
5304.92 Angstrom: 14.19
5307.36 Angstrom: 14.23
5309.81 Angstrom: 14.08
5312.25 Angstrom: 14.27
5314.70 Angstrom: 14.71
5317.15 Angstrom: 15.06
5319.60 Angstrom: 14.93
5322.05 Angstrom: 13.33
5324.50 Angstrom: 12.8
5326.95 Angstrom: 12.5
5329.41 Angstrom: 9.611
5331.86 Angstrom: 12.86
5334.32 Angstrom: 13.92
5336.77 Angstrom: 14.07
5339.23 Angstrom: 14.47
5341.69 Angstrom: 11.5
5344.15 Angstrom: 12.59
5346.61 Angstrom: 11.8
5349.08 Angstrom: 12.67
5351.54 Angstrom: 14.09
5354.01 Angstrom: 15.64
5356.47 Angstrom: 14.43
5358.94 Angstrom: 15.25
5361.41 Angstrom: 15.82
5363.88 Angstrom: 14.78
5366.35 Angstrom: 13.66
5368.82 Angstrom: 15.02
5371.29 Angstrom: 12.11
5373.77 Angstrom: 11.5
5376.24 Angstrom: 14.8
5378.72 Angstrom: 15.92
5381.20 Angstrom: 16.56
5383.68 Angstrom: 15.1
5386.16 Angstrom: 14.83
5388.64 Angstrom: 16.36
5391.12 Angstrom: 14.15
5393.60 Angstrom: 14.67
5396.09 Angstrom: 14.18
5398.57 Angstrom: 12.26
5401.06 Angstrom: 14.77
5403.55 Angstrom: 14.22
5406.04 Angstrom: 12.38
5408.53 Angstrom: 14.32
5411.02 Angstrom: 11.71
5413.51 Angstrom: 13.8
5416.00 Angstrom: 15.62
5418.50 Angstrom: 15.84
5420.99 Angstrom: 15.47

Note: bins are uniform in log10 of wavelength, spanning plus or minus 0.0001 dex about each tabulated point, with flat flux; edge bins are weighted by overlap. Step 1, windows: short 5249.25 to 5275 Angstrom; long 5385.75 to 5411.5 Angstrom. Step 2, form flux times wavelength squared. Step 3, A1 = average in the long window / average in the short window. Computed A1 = 1.3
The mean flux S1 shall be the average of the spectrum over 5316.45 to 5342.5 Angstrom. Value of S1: 13.2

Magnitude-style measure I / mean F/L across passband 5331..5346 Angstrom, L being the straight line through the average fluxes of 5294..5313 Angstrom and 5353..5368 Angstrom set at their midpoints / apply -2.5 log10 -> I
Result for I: 0.089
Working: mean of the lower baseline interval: 13.3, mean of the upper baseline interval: 14.9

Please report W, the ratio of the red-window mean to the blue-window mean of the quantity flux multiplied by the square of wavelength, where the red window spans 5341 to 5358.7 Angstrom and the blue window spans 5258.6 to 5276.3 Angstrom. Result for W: 1.3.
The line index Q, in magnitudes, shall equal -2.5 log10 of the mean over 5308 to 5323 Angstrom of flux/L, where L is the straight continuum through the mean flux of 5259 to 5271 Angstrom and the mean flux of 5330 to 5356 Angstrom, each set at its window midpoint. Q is -0.171 mag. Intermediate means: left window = 10.5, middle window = 14.4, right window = 13.3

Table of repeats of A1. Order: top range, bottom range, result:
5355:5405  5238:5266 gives 1.18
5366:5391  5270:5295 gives 1.19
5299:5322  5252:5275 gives 1.27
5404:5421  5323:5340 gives 1.13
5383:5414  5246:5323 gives 1.14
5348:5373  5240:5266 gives 1.16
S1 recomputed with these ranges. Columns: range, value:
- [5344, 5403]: 14.3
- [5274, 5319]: 13.6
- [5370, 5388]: 14.5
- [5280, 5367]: 13.6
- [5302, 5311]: 14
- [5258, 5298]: 12.2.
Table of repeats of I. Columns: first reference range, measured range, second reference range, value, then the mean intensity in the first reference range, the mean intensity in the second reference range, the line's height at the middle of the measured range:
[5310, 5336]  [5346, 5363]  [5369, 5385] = -0.03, 13.4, 14.4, 14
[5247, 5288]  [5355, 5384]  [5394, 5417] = -0.10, 12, 13.7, 13.3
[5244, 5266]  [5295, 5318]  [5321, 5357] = -0.06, 12.7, 13.1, 12.9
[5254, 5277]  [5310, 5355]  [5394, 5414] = -0.09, 11.2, 13.5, 12.3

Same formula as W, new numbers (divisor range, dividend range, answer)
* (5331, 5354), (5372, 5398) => 1.13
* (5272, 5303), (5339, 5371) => 1.10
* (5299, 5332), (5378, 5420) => 1.12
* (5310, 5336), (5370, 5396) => 1.11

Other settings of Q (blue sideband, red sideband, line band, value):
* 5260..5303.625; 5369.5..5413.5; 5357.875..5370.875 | -0.09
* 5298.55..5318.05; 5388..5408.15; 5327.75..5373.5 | 0.03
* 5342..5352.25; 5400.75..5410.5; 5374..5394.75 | -0.14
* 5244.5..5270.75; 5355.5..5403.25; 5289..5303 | -0.02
